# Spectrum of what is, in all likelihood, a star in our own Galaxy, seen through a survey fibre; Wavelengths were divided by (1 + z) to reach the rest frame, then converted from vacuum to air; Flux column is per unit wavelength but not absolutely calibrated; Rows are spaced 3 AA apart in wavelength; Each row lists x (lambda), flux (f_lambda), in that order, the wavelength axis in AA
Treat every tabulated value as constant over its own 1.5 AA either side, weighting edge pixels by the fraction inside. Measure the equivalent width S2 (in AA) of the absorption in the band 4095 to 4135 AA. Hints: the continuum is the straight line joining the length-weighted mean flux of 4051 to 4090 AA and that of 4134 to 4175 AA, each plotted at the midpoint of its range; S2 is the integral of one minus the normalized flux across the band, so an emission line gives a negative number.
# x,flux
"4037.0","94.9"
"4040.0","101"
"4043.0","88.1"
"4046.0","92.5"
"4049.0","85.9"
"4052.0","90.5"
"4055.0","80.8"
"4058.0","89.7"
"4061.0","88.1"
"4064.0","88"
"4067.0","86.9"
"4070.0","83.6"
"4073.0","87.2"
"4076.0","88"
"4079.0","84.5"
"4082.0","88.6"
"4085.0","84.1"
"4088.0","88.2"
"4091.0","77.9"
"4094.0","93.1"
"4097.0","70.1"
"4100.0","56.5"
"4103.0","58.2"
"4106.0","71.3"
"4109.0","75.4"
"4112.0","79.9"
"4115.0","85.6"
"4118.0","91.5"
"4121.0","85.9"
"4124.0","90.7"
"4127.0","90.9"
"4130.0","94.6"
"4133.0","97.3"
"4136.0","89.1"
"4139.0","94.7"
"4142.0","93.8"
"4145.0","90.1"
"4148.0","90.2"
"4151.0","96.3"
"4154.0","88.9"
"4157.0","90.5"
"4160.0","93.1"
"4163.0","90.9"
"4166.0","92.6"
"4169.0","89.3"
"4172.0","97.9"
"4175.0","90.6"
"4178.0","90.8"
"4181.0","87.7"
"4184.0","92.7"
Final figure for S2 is 3.91 AA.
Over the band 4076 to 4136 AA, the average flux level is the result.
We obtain 82.6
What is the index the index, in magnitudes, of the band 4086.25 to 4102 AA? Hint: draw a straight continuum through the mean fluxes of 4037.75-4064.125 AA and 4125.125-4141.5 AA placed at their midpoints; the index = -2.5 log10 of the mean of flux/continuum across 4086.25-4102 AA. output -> 0.19 mag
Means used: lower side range 89.6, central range 76.7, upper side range 93.3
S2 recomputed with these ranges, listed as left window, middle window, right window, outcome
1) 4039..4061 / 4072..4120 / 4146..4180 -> 5.5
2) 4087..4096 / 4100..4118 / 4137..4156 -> 2.8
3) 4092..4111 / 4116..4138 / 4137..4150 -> -2.0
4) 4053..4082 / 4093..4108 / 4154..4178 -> 3.2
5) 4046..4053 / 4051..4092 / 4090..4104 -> -2.8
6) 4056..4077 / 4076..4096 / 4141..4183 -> 0.5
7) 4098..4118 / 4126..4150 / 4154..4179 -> -3.0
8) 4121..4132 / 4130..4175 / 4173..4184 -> -0.7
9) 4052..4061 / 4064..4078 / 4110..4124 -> 0.0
